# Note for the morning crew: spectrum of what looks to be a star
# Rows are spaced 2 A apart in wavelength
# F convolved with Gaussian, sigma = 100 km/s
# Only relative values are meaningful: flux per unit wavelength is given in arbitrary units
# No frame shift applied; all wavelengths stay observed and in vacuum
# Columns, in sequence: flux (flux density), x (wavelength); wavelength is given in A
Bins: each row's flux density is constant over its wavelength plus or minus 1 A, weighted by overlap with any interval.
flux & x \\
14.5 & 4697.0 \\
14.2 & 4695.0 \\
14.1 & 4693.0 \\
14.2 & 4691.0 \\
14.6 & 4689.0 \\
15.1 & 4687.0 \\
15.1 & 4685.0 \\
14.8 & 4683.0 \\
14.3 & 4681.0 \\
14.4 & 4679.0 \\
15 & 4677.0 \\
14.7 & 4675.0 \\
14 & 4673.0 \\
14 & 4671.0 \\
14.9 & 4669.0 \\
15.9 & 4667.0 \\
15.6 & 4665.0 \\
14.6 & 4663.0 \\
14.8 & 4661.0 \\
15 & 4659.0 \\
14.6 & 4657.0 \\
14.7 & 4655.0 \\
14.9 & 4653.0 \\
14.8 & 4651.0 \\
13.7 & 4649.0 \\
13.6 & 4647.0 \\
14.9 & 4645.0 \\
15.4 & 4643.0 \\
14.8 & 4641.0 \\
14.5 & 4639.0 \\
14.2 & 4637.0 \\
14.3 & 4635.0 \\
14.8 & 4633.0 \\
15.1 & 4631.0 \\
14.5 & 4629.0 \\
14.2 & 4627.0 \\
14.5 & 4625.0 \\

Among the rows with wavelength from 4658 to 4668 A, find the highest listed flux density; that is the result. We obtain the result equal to 15.9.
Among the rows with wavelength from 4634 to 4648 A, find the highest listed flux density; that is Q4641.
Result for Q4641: 15.4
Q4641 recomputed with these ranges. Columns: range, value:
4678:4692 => 15.1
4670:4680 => 15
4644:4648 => 14.9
